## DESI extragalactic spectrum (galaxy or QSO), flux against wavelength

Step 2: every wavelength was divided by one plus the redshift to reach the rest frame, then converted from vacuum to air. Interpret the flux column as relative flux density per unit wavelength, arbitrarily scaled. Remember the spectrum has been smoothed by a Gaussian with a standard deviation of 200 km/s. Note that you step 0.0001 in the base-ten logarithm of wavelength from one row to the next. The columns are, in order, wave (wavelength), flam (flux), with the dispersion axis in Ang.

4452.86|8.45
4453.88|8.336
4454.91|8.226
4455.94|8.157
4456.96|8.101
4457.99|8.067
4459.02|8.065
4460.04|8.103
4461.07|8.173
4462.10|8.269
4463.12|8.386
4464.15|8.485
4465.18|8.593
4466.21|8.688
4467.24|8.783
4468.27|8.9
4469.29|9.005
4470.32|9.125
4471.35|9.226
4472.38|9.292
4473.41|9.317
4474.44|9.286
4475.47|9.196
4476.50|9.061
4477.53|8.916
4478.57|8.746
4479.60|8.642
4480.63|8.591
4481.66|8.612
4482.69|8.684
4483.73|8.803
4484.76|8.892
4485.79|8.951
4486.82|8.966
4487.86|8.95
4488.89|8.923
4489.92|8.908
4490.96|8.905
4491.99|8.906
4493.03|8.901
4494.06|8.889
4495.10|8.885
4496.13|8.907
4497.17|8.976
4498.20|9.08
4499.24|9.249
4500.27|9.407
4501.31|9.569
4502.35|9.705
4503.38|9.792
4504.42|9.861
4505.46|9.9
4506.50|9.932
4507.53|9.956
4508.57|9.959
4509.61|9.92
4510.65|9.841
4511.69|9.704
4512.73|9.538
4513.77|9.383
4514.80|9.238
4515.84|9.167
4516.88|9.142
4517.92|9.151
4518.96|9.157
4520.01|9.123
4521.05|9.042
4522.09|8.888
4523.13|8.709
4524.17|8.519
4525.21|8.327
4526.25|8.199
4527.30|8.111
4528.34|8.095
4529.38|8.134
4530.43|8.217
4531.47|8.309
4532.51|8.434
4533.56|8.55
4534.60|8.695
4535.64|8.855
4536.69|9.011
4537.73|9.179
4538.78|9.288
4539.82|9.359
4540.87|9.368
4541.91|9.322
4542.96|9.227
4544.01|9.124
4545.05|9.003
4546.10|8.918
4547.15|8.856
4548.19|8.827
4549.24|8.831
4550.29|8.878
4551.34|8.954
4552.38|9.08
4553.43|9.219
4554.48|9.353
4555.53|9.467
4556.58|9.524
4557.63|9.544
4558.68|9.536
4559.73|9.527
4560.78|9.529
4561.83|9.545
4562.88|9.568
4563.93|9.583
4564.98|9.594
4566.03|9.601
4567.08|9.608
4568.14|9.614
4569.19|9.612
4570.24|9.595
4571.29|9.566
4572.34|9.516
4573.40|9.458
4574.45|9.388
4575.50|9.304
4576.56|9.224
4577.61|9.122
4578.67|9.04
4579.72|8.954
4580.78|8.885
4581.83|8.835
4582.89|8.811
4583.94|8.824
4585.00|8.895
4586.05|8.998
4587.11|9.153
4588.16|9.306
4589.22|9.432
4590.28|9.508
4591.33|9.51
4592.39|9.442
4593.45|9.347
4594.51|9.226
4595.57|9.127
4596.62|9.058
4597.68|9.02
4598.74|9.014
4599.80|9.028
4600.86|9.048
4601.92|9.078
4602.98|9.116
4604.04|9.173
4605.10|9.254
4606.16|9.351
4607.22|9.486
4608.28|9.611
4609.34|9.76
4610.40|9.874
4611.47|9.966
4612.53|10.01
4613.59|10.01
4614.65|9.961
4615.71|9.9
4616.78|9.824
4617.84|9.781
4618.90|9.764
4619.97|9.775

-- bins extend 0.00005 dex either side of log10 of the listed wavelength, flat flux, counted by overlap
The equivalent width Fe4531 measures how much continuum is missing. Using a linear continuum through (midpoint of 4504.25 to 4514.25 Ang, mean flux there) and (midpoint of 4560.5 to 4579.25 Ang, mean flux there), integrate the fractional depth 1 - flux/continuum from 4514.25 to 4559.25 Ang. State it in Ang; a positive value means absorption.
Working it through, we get 3.3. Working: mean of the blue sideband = 9.79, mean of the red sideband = 9.47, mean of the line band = 8.93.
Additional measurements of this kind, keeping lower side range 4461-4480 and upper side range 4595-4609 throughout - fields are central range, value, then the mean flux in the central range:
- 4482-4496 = 0.0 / 8.89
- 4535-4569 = -0.8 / 9.28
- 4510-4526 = -0.2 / 9.12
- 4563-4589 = -0.4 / 9.28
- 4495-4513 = -1.3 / 9.58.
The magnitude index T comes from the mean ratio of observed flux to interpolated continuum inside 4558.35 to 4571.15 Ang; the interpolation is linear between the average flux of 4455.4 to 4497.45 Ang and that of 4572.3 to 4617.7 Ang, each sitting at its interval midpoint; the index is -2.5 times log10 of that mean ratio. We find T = -0.05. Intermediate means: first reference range 8.76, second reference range 9.32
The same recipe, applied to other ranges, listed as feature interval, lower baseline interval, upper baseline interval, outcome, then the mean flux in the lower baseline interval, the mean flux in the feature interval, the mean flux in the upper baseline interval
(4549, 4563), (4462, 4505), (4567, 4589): -0.019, 8.99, 9.33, 9.22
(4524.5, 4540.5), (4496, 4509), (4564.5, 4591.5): 0.105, 9.58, 8.59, 9.28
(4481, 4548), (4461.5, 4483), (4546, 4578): 0.004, 8.85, 9.05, 9.36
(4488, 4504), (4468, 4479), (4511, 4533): -0.021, 9.1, 9.14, 8.8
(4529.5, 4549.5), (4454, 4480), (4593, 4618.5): 0.022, 8.67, 8.9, 9.46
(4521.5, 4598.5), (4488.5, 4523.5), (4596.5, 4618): 0.037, 9.32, 9.1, 9.49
